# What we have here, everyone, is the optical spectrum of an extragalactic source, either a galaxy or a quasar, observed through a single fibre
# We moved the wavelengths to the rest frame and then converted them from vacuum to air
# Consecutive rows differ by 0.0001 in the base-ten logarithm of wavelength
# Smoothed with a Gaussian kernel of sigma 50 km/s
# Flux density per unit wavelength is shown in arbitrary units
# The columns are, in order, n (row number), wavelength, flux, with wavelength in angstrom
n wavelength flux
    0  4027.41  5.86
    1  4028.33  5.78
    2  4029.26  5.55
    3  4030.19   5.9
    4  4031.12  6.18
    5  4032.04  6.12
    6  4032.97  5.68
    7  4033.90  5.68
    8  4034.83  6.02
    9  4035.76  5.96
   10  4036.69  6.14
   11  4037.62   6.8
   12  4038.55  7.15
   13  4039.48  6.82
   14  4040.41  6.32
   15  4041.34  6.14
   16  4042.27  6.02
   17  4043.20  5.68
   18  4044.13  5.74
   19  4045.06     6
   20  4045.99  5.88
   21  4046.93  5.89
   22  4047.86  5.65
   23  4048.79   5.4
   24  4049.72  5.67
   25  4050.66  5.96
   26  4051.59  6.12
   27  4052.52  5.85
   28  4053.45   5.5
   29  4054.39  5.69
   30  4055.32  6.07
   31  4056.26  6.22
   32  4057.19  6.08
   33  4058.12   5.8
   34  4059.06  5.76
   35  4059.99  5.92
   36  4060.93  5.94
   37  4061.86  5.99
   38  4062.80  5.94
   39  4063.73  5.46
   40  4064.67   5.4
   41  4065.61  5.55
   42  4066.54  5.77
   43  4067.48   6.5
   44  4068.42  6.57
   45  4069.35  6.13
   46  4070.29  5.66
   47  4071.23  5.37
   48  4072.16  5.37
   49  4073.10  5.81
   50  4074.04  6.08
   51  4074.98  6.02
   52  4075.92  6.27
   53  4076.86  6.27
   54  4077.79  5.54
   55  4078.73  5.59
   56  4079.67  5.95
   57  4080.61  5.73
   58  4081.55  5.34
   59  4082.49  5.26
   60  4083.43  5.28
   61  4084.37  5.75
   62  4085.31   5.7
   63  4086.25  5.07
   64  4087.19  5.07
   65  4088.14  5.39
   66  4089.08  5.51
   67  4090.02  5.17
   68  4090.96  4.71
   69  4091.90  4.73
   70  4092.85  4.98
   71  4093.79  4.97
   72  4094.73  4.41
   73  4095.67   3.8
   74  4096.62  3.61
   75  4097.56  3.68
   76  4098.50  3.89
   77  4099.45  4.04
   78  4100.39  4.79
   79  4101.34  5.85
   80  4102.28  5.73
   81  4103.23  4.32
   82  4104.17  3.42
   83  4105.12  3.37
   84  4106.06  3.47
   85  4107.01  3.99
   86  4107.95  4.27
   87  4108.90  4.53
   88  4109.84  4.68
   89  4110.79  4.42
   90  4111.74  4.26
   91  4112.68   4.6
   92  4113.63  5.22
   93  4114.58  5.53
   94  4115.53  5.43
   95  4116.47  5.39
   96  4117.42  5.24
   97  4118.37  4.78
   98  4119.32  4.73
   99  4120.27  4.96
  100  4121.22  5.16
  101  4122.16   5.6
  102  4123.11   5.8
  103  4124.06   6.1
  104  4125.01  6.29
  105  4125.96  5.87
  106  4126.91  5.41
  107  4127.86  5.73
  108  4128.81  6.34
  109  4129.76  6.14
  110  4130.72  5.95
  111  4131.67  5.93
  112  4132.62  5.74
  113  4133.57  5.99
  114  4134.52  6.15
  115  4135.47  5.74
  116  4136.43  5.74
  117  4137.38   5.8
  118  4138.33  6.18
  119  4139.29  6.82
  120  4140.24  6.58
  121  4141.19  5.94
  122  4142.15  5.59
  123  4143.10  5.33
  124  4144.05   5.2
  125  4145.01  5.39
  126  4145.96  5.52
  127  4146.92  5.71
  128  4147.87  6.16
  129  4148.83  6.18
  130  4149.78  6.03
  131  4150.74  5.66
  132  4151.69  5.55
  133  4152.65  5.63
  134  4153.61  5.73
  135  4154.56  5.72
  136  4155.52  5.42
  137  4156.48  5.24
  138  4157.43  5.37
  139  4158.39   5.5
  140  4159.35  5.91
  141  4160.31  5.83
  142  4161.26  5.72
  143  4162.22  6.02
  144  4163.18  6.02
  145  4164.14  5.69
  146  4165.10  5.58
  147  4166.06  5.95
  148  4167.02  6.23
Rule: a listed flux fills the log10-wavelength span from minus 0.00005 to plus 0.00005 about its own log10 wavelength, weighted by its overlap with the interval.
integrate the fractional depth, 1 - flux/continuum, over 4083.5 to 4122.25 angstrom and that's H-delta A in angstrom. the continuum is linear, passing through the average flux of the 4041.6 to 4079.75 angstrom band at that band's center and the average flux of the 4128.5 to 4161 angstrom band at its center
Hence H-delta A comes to 7.3 angstrom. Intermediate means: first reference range 5.86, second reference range 5.81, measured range 4.73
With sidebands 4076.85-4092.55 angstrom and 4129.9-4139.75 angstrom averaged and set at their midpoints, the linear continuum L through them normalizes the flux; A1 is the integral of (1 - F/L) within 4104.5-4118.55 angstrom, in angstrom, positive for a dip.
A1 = 2.76 angstrom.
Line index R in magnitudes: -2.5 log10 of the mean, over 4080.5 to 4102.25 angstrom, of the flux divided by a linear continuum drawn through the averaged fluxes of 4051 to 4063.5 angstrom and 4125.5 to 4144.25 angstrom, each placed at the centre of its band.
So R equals 0.20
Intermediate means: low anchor 5.91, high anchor 5.92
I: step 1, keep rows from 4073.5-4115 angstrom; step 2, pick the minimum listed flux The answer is 3.37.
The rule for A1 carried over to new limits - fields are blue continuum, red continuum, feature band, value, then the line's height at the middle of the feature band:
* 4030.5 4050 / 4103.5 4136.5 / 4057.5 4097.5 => 1.2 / 5.65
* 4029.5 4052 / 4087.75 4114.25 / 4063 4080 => -2.0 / 5.25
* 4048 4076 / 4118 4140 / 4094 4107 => 3.6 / 5.82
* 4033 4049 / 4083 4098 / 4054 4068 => -0.7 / 5.59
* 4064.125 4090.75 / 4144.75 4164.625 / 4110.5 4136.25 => 0.9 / 5.7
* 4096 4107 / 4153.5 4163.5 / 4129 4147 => -2.6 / 5.14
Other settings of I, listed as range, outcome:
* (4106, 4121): 3.47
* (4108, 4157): 4.26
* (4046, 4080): 5.37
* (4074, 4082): 5.34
